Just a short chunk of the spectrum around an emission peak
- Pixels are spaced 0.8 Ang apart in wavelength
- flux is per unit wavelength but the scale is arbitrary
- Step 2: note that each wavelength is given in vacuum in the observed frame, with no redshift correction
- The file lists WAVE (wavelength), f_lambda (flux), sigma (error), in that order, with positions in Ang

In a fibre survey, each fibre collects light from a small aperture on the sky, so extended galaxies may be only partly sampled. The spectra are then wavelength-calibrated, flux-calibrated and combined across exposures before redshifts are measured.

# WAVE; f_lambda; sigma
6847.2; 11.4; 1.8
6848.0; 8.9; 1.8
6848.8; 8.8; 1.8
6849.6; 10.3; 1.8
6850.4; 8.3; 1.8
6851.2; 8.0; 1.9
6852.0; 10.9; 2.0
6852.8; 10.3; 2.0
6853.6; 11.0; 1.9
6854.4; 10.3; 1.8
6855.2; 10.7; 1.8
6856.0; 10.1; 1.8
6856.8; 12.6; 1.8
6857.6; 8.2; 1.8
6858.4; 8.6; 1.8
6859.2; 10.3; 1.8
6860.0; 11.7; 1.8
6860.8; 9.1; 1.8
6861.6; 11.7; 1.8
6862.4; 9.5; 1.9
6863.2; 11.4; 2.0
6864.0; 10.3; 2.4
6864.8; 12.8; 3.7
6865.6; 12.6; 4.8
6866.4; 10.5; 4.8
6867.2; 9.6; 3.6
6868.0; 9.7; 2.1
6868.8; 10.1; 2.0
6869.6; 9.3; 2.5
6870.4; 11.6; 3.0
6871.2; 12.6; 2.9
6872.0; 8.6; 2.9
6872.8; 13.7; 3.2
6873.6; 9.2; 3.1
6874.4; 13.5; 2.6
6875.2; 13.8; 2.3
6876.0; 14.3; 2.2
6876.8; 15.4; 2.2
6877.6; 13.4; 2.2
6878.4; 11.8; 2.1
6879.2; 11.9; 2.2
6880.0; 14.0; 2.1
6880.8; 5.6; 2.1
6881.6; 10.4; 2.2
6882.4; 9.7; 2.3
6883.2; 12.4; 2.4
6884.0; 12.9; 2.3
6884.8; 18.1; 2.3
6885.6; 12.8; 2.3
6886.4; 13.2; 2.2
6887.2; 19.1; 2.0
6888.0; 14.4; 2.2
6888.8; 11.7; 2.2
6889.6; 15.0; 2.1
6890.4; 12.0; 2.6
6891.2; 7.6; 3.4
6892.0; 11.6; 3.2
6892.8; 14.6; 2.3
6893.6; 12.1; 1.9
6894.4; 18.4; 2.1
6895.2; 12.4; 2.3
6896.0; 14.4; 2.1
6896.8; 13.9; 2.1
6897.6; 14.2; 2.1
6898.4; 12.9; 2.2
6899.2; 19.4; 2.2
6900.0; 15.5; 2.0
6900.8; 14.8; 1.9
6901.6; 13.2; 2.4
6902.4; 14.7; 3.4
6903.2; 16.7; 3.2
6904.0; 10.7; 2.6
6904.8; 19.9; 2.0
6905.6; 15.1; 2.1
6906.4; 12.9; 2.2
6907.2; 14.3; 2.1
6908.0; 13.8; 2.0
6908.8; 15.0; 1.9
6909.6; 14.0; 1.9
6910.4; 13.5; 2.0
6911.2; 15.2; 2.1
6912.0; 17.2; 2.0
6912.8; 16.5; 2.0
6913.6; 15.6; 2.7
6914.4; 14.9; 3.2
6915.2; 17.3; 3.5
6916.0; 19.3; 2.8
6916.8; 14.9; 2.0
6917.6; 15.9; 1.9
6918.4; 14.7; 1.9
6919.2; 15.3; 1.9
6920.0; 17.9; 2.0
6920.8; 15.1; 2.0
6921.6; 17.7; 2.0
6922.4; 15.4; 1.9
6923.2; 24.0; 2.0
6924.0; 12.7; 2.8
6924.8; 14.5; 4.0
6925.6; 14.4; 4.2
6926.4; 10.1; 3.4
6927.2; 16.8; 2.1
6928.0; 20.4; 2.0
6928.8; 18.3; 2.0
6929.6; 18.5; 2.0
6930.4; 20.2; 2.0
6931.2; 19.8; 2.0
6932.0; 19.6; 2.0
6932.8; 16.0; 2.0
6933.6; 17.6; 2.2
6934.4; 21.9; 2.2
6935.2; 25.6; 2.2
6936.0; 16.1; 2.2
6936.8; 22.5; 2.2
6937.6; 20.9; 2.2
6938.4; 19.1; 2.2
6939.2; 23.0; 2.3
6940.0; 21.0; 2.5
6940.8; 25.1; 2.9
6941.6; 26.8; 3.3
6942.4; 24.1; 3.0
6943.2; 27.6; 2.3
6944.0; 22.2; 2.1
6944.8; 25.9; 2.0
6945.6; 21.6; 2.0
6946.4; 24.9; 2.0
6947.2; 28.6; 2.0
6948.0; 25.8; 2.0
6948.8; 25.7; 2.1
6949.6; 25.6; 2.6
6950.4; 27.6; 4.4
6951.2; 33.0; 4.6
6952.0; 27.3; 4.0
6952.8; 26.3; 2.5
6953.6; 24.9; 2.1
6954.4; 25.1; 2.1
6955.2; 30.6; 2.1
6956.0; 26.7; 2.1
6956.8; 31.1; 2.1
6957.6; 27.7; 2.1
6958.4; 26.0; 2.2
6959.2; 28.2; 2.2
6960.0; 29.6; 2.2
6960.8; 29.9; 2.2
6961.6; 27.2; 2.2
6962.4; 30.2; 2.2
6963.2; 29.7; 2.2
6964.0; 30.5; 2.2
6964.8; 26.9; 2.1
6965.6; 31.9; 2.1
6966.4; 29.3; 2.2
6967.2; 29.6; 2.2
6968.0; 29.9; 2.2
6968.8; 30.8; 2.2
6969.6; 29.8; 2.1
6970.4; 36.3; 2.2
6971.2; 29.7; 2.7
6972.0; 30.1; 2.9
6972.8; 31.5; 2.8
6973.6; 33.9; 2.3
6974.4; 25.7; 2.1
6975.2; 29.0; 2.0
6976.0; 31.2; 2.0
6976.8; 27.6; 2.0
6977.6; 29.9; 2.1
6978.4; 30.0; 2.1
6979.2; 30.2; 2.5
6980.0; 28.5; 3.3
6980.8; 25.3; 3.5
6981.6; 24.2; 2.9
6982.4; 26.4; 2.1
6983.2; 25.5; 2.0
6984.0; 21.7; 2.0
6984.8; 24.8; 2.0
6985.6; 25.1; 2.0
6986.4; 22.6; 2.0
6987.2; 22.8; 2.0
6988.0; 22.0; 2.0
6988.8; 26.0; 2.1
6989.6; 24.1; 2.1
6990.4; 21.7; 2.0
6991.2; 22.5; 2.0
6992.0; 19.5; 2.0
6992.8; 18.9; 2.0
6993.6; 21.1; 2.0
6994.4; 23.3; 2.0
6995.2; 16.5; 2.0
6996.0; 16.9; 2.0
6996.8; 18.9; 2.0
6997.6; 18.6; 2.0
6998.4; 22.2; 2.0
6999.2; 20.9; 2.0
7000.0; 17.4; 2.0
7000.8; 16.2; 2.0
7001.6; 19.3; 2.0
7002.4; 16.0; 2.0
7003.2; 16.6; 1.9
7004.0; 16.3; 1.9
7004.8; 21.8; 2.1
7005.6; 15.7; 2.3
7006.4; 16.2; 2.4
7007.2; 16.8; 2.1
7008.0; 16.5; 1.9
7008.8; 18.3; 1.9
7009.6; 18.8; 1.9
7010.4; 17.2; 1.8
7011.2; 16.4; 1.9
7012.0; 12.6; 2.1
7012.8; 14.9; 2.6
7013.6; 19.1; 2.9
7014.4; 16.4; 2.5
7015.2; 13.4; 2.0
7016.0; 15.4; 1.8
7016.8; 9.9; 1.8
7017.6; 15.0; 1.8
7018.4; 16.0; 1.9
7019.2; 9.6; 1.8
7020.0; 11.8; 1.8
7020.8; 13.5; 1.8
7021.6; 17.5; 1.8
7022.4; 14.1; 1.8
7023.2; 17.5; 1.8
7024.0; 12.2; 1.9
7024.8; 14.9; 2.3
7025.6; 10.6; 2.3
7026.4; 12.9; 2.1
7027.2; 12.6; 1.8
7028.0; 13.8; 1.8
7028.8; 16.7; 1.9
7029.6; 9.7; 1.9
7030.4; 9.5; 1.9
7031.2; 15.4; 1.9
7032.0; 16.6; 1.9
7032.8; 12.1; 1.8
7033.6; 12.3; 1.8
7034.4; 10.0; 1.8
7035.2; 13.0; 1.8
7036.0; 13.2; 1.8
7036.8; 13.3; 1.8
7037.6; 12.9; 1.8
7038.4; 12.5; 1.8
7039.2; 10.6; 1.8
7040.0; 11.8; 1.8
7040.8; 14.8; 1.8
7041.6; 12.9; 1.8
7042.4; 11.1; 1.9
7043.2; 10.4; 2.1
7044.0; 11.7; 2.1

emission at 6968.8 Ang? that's C IV 1549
